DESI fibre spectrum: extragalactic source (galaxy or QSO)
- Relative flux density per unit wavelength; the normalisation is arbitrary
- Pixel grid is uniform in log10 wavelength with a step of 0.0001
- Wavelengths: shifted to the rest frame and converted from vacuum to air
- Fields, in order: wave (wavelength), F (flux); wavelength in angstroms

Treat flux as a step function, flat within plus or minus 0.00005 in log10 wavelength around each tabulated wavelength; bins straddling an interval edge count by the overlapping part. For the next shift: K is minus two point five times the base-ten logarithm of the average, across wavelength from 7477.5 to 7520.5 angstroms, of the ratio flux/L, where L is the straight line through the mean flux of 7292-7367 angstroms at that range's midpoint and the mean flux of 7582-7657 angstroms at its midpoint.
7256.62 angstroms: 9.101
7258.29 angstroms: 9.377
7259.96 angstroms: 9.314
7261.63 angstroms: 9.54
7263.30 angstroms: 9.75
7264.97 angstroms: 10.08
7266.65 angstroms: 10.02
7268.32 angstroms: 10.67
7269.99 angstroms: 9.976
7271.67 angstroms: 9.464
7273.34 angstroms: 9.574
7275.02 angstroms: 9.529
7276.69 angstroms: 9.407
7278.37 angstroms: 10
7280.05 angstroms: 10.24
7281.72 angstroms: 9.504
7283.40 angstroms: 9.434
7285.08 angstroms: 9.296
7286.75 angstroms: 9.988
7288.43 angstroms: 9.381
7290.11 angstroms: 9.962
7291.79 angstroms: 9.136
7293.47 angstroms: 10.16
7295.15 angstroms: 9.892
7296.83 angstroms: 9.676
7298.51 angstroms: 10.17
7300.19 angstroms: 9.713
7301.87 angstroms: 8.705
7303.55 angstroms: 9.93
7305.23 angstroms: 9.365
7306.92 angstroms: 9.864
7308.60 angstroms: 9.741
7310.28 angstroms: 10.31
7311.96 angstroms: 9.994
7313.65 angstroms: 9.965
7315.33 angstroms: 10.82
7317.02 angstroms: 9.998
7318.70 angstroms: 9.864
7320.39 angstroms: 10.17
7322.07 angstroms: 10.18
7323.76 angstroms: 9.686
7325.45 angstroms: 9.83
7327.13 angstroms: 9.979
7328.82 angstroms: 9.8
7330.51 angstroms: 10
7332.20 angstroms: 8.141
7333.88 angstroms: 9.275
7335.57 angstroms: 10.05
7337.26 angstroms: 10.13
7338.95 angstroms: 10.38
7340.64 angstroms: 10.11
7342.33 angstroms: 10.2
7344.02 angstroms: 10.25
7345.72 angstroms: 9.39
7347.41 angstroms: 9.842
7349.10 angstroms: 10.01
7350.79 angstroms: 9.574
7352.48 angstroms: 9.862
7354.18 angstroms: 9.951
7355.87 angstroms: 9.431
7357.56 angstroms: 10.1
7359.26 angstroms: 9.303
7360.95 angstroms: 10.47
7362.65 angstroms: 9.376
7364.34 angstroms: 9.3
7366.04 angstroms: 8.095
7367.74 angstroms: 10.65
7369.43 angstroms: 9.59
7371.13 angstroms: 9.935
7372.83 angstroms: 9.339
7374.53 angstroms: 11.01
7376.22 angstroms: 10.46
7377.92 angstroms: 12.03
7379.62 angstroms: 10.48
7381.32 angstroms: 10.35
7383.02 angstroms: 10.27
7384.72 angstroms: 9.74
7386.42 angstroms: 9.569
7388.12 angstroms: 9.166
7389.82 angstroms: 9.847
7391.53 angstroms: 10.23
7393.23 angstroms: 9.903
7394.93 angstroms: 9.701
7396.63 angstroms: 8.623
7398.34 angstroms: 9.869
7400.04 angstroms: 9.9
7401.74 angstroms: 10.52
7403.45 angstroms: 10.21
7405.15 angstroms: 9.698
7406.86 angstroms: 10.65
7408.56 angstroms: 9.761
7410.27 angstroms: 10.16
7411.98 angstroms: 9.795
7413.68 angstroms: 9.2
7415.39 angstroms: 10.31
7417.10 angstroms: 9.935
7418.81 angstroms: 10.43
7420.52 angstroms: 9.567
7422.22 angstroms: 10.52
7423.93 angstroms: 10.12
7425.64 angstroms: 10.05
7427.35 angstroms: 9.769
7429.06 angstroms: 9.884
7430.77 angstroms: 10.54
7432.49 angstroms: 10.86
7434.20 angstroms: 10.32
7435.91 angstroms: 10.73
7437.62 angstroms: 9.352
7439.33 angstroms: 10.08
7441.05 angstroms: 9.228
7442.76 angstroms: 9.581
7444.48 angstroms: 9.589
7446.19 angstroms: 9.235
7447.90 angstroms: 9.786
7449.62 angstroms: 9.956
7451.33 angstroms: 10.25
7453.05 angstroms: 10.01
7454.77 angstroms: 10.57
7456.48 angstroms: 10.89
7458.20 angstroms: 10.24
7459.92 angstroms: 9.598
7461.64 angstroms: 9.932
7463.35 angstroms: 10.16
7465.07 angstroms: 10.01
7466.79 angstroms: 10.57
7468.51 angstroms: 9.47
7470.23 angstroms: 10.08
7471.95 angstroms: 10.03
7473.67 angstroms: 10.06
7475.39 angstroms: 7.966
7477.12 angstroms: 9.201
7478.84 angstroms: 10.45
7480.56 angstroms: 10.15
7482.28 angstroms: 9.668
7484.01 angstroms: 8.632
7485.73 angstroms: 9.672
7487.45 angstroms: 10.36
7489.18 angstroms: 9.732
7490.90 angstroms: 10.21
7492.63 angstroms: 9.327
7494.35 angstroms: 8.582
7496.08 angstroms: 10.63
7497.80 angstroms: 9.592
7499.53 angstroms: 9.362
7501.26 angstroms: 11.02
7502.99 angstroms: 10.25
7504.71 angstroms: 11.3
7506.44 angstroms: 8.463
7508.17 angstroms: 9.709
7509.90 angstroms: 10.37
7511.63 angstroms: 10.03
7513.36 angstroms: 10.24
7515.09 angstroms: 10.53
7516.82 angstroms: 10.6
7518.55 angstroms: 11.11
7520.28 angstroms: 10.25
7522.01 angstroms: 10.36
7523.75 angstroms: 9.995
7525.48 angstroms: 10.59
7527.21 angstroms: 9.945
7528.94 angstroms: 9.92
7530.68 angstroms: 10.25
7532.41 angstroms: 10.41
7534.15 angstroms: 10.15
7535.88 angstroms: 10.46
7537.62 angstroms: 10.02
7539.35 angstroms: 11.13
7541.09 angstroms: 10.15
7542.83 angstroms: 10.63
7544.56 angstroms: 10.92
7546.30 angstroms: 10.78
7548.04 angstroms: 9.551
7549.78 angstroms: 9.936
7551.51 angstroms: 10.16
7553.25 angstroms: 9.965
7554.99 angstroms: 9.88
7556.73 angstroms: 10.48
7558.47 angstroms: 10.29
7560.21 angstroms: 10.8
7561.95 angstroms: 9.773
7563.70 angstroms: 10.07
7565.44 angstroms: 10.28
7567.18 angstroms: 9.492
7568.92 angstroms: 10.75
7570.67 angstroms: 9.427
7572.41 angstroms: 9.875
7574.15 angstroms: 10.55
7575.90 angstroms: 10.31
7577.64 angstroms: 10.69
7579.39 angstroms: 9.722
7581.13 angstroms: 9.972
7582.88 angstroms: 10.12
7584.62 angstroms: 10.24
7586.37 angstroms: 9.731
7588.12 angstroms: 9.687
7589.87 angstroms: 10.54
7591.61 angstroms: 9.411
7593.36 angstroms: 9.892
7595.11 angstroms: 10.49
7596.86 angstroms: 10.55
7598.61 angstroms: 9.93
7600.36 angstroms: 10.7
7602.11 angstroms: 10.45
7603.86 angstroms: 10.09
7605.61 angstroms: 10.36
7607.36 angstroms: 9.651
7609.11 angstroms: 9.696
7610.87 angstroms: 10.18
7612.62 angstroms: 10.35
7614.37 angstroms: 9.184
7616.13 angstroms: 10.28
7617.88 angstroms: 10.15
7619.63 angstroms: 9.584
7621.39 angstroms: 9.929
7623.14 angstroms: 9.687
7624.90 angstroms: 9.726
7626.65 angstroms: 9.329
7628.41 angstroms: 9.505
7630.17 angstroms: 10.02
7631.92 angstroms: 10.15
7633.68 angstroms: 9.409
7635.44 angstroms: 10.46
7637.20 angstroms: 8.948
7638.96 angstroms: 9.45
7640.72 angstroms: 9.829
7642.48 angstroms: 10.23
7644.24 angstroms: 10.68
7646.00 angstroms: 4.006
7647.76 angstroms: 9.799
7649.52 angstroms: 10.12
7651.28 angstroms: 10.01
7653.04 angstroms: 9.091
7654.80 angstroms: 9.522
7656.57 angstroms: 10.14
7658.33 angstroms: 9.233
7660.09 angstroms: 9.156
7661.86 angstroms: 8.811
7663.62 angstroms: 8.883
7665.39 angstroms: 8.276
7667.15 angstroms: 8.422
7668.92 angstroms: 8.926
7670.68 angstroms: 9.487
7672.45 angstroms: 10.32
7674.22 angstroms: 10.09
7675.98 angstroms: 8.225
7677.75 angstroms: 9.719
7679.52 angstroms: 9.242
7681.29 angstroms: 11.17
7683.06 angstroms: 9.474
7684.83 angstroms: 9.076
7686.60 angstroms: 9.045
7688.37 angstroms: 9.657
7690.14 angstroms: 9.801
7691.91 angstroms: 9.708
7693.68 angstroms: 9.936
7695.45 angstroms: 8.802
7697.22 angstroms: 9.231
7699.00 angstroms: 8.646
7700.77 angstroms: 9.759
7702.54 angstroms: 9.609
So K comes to -0.02 mag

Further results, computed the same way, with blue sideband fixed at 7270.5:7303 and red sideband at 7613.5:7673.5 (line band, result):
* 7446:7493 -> -0.04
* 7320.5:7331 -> -0.03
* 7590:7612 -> -0.07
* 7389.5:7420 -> -0.04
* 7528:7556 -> -0.09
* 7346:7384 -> -0.04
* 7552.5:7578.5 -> -0.08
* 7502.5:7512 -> -0.06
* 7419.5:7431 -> -0.05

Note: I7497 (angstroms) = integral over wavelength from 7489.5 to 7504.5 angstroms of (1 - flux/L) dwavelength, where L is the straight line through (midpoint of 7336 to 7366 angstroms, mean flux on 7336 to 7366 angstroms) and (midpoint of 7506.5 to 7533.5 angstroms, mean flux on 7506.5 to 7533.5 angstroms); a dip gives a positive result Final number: 0.4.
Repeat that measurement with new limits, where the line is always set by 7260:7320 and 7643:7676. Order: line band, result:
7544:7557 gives -1.2 angstroms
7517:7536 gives -1.9 angstroms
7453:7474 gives -1.4 angstroms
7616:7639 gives -1.4 angstroms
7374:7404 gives -1.5 angstroms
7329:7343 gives -0.1 angstroms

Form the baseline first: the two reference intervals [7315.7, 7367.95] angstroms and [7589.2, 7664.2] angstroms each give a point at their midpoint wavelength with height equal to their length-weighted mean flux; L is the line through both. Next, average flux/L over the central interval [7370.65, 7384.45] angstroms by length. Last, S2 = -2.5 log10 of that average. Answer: -0.07 mag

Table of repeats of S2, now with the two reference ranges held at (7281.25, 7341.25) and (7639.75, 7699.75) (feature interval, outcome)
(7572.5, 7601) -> -0.080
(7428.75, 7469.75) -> -0.047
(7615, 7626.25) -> -0.053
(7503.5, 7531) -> -0.078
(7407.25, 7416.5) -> -0.025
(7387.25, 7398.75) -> 0.009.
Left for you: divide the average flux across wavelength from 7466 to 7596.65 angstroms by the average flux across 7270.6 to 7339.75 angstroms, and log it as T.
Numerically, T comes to 1.03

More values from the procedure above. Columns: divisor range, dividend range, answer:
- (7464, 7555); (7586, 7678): 0.96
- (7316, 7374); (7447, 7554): 1.03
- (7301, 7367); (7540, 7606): 1.04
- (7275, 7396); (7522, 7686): 1.00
